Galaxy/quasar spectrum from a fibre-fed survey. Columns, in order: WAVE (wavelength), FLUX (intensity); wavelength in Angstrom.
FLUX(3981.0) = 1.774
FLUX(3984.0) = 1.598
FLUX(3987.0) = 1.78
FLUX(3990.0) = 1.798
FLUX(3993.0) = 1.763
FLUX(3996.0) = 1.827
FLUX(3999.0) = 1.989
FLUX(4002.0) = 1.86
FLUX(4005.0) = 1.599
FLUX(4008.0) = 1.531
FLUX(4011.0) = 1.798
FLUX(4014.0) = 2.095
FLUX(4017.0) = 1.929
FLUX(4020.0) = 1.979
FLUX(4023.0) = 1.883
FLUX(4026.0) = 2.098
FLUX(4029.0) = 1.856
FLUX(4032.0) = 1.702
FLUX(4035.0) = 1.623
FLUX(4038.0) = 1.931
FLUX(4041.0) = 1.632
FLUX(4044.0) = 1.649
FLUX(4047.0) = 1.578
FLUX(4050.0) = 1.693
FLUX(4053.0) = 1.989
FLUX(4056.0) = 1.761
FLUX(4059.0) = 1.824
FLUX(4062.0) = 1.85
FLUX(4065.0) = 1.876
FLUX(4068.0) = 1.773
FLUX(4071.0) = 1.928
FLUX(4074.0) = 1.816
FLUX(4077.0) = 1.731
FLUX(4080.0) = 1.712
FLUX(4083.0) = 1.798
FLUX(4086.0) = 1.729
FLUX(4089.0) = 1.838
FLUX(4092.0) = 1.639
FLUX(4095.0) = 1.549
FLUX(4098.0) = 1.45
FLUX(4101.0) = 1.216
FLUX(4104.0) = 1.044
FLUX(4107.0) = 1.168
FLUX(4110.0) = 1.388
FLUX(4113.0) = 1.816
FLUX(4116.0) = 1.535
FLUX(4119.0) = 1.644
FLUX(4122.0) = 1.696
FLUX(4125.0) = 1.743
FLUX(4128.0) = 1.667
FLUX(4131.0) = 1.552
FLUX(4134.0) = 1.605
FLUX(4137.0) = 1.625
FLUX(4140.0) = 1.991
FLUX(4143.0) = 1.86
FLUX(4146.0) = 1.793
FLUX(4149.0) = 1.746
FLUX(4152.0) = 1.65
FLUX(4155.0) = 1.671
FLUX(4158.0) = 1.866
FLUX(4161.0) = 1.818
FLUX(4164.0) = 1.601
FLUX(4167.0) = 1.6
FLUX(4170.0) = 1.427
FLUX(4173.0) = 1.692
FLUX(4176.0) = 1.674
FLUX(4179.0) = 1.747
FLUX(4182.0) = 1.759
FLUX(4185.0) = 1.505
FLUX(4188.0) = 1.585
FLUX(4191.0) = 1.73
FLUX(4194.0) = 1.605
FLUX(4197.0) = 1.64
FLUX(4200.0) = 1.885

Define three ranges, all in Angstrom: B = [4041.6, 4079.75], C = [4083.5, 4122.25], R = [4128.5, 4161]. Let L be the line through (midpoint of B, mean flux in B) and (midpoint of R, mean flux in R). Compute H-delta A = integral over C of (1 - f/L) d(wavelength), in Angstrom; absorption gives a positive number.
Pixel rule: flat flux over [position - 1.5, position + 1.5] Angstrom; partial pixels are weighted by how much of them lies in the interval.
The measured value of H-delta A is 5.3 Angstrom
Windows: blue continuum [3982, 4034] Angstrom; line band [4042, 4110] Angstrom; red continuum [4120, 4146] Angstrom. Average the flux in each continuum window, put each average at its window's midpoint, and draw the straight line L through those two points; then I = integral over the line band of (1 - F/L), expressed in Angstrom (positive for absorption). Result 4.3 Angstrom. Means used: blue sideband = 1.83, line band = 1.66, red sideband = 1.72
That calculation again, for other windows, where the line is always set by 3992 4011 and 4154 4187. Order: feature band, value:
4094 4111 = 4.12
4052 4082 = -1.66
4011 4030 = -2.27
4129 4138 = 0.49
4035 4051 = 0.47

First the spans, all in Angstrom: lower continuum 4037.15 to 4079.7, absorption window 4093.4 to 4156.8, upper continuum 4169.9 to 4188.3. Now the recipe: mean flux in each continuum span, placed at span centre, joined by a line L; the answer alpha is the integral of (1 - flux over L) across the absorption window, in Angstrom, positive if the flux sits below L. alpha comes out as 4.2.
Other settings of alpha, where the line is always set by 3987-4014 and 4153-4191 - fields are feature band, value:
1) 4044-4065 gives -0.36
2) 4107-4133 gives 1.51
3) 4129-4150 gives -0.61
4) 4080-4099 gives 0.53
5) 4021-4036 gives -0.64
